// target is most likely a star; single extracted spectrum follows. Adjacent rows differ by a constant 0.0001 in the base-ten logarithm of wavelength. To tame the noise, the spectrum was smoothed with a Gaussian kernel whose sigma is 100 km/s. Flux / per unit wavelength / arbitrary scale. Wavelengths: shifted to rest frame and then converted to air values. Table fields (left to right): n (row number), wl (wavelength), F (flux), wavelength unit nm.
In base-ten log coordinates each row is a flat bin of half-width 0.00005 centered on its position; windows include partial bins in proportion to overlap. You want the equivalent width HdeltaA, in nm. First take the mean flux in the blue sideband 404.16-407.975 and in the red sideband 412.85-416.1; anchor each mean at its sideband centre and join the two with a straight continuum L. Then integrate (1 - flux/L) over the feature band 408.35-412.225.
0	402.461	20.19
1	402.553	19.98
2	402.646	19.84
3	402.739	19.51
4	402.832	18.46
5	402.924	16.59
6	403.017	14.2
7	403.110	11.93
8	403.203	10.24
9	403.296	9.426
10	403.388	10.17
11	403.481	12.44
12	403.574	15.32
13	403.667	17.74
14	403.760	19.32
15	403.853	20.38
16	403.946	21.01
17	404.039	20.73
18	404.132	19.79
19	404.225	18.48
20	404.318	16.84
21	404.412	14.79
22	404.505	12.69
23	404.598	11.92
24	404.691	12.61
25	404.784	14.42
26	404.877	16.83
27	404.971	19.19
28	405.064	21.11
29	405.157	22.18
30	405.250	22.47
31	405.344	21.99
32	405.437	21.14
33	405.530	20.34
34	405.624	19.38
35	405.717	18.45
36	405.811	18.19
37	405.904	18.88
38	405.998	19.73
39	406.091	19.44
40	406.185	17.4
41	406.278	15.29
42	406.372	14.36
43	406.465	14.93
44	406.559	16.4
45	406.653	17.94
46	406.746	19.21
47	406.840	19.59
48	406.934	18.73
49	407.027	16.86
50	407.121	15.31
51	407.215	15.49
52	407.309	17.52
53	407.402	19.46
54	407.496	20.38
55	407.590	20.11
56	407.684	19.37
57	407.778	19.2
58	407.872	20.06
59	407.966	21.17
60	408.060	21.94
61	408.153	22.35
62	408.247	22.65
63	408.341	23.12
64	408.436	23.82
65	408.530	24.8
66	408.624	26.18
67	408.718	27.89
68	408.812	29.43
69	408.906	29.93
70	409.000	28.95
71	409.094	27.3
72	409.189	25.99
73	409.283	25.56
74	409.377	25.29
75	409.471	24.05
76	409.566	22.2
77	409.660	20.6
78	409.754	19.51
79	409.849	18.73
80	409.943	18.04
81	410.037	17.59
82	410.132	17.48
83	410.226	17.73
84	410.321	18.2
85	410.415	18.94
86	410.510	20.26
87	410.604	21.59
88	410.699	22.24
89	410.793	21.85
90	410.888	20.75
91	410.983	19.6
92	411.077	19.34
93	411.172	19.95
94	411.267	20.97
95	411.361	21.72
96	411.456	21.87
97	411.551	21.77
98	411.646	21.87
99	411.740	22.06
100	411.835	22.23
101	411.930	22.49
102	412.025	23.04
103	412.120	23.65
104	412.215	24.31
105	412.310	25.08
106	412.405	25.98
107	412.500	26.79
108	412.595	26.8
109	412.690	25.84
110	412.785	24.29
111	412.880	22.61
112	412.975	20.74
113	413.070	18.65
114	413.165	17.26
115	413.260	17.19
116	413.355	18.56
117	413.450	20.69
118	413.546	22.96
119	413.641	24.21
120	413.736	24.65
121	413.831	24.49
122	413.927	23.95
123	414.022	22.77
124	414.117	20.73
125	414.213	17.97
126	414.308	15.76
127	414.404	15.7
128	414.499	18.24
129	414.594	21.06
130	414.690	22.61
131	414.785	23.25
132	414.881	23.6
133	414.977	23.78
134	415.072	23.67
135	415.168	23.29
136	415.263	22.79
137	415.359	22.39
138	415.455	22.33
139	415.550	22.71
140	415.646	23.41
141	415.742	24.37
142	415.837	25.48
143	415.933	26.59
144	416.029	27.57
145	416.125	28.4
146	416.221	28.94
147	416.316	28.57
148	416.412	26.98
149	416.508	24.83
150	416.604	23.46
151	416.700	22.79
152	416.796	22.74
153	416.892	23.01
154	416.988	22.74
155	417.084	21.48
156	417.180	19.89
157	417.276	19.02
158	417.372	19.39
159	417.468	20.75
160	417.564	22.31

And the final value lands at -0.477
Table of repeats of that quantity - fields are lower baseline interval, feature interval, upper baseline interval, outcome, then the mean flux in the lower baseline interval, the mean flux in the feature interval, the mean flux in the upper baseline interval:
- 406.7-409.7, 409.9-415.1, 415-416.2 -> 0.48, 22.3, 21.4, 24.5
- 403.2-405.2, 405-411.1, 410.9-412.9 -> -0.34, 16.4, 20.7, 22.9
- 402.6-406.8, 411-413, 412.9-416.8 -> -0.17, 17.2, 23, 22.7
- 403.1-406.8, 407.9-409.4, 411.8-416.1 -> -0.46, 17.2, 25.3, 22.6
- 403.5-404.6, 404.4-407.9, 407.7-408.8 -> 0.39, 17.5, 18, 23.1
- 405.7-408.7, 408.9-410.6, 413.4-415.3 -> -0.13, 19.4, 21.8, 21.8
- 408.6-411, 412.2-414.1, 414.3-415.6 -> -0.07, 22.5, 22.8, 21.7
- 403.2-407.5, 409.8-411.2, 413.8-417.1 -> 0.06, 17.4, 19.5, 23.2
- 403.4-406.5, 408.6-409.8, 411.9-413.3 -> -0.29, 17.8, 25.6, 23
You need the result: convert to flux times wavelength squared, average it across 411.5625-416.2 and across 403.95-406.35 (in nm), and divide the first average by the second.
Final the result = 1.30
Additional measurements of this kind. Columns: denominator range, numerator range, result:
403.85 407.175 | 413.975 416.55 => 1.36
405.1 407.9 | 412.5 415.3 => 1.21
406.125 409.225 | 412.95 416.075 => 1.08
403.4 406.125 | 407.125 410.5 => 1.24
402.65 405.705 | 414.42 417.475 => 1.45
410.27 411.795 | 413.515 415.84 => 1.09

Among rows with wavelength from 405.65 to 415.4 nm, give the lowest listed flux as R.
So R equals 14.36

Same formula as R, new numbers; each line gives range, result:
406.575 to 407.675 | 15.31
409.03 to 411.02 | 17.48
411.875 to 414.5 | 15.7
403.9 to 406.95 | 11.92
